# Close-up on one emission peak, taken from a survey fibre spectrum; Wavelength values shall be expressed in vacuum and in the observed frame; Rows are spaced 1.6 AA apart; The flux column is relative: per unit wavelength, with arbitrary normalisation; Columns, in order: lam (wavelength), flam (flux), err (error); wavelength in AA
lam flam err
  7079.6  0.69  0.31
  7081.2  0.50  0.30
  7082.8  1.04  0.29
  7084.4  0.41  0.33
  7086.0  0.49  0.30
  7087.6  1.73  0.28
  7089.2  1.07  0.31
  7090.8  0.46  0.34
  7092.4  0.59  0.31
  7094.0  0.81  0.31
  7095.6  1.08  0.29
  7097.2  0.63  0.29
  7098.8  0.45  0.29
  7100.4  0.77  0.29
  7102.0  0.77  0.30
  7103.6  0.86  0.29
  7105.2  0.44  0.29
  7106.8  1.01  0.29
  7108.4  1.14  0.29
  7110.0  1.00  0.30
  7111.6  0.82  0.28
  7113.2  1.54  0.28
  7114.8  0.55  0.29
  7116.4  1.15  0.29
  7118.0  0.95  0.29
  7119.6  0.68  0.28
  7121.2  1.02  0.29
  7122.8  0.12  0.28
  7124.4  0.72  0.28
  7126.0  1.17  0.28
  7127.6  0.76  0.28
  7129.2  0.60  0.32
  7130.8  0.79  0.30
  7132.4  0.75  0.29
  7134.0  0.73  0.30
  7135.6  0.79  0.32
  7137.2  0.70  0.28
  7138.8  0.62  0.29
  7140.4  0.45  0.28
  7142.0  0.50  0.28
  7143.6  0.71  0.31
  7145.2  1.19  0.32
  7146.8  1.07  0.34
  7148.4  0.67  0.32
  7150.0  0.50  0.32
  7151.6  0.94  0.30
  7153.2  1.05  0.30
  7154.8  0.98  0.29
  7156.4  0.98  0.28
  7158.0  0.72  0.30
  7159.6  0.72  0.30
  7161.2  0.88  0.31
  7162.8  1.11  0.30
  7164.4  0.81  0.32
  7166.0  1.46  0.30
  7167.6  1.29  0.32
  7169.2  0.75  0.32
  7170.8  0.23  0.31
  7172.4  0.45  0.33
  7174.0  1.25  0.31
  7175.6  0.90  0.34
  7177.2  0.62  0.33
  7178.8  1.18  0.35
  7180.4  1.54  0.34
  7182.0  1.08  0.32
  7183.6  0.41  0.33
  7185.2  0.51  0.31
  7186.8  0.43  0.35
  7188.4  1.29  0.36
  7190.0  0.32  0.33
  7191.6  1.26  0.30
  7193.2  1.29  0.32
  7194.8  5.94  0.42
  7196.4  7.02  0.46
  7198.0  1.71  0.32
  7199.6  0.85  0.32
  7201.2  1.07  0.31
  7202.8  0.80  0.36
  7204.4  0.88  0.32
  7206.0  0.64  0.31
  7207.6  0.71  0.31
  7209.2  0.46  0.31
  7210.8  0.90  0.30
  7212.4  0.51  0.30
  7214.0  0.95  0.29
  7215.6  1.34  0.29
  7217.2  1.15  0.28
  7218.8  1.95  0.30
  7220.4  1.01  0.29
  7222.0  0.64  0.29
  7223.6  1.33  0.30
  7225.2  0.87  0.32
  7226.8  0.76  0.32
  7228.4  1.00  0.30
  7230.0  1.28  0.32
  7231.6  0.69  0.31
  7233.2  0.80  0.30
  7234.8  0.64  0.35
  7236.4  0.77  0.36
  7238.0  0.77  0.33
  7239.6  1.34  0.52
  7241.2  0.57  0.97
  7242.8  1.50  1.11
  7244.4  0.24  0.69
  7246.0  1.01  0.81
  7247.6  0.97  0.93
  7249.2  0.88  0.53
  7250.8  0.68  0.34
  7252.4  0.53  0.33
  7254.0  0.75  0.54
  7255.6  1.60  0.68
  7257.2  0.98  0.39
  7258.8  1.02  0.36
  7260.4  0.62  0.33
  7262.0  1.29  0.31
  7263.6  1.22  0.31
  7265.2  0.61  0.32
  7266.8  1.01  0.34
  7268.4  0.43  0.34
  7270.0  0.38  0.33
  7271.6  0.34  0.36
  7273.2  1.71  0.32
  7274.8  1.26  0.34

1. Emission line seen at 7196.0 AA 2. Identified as H-alpha 6563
